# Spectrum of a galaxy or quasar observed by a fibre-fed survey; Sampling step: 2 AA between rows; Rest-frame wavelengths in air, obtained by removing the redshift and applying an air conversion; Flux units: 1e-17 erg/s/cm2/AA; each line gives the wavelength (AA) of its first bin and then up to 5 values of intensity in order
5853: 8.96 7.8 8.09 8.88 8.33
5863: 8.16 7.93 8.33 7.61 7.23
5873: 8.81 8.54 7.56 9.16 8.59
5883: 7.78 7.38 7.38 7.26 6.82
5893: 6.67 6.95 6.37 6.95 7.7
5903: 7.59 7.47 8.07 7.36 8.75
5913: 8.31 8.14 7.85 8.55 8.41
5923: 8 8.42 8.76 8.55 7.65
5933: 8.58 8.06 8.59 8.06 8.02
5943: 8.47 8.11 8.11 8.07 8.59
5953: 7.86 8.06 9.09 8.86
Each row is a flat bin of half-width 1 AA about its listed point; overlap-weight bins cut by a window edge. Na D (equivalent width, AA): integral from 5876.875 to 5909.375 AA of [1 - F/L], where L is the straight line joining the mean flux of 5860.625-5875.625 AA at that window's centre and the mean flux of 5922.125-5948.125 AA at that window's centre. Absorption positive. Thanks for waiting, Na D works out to 2.7 AA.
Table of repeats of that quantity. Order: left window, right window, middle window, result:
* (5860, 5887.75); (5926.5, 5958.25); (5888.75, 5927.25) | 2.20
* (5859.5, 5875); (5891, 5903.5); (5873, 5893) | -0.75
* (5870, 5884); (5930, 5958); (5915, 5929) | -0.16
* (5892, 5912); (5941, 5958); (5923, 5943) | -0.82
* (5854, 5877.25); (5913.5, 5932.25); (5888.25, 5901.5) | 2.05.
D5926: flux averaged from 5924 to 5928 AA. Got 8.59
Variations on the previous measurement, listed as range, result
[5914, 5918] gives 8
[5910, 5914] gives 8.53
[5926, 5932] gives 8.32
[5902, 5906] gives 7.53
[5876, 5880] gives 8.36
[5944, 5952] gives 8.22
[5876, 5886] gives 8.09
